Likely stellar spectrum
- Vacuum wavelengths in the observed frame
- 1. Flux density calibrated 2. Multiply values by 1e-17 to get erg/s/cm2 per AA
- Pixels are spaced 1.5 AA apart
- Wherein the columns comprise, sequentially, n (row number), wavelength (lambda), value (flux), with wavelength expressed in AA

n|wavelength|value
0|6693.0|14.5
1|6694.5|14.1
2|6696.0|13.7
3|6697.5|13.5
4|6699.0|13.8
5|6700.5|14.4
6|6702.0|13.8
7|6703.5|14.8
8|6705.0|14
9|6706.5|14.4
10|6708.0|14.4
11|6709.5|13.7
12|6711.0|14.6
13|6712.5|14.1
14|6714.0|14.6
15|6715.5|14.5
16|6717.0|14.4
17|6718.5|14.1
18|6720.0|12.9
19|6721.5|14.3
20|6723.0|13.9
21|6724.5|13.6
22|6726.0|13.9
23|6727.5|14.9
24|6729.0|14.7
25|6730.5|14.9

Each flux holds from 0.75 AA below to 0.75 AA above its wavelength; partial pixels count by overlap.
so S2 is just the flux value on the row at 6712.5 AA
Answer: 14.1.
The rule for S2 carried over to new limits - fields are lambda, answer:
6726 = 13.9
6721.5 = 14.3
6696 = 13.7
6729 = 14.7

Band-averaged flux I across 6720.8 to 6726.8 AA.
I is 13.9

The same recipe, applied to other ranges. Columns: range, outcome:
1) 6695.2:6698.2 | 13.6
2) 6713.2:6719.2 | 14.4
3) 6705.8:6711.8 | 14.3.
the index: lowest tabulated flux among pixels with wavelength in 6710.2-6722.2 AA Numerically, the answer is 12.9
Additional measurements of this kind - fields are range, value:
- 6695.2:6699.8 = 13.5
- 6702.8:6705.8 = 14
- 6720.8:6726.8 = 13.6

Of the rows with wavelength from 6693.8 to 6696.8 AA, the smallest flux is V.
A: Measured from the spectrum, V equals 13.7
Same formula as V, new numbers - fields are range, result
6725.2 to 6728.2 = 13.9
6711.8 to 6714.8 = 14.1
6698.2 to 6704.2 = 13.8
